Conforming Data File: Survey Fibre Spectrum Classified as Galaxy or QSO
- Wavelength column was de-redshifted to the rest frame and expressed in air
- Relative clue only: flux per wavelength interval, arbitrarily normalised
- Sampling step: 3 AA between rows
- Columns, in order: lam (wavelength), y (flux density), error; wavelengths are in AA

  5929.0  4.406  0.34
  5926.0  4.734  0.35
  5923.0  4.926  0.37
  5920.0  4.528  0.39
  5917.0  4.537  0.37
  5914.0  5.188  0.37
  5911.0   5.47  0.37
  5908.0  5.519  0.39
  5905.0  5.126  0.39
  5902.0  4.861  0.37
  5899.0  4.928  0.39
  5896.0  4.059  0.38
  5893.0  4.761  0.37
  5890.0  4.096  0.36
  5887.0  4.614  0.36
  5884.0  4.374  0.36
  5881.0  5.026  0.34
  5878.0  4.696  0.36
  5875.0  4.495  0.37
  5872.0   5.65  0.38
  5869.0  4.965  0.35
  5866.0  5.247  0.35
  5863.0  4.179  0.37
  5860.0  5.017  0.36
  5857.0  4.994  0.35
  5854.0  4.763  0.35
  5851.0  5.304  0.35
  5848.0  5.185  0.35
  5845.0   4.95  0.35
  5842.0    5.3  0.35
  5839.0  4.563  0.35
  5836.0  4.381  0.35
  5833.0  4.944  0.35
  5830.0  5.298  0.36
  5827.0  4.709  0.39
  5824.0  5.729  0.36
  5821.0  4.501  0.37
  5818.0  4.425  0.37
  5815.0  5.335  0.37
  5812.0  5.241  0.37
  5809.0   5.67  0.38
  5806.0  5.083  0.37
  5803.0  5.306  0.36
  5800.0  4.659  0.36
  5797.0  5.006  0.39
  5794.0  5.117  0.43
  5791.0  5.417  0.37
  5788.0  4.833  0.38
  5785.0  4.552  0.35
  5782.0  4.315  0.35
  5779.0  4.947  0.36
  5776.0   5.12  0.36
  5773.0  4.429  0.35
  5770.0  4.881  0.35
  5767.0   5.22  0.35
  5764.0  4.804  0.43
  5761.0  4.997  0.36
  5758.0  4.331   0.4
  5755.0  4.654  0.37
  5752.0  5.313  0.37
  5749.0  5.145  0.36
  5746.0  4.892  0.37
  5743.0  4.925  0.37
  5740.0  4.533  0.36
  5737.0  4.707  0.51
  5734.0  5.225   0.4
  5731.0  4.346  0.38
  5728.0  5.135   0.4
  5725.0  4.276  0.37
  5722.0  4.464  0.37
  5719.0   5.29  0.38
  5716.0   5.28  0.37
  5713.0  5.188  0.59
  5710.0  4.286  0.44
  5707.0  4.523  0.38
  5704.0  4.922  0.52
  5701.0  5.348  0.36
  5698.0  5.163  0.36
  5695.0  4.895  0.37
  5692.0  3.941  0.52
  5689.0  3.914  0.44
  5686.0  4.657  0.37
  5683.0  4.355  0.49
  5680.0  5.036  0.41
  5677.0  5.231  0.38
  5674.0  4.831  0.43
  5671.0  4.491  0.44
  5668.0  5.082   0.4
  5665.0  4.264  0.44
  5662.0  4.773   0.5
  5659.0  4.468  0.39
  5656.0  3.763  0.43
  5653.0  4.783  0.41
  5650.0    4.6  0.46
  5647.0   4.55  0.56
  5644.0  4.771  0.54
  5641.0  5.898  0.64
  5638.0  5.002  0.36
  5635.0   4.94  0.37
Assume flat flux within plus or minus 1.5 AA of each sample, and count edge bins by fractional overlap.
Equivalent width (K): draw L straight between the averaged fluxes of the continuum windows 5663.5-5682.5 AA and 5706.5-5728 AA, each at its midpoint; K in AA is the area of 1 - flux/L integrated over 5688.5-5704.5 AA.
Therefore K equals 0.2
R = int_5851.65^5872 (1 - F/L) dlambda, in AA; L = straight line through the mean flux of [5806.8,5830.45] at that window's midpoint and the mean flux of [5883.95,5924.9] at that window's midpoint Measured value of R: 0.1 AA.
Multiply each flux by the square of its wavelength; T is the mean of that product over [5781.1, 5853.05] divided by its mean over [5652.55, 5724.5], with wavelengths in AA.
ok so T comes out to 1.1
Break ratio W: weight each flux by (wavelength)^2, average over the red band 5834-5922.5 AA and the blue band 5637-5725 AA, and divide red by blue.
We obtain 1.10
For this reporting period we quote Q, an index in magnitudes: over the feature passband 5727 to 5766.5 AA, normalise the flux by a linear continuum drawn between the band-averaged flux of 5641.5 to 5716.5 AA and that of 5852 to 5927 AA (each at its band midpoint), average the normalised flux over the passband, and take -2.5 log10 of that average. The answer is -0.026 mag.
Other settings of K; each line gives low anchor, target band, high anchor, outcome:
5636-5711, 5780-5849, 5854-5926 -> -2.7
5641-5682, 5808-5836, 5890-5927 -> -1.4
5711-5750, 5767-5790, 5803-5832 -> 1.1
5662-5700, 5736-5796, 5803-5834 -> 1.0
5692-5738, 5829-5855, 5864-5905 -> -1.0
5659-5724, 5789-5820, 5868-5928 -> -2.1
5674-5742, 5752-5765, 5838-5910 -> 0.1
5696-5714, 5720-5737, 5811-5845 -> 0.7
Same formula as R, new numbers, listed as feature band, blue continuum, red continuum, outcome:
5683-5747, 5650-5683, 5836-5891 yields -0.6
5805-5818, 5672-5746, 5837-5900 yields -1.2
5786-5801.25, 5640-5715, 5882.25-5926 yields -0.8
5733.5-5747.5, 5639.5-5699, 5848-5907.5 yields -0.3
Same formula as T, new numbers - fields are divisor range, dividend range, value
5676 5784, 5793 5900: 1.06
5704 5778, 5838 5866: 1.06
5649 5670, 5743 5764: 1.11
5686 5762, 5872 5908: 1.04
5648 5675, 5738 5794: 1.11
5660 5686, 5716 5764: 1.04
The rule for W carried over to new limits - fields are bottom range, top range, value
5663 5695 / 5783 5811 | 1.15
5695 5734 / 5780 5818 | 1.06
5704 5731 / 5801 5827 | 1.11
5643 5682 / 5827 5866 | 1.12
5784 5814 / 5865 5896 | 0.96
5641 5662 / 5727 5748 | 1.08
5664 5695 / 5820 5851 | 1.14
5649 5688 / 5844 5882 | 1.15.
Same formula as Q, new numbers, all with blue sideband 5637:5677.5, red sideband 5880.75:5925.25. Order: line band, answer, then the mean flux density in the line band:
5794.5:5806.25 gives -0.05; 5.01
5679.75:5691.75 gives 0.09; 4.38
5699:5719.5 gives -0.05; 4.97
